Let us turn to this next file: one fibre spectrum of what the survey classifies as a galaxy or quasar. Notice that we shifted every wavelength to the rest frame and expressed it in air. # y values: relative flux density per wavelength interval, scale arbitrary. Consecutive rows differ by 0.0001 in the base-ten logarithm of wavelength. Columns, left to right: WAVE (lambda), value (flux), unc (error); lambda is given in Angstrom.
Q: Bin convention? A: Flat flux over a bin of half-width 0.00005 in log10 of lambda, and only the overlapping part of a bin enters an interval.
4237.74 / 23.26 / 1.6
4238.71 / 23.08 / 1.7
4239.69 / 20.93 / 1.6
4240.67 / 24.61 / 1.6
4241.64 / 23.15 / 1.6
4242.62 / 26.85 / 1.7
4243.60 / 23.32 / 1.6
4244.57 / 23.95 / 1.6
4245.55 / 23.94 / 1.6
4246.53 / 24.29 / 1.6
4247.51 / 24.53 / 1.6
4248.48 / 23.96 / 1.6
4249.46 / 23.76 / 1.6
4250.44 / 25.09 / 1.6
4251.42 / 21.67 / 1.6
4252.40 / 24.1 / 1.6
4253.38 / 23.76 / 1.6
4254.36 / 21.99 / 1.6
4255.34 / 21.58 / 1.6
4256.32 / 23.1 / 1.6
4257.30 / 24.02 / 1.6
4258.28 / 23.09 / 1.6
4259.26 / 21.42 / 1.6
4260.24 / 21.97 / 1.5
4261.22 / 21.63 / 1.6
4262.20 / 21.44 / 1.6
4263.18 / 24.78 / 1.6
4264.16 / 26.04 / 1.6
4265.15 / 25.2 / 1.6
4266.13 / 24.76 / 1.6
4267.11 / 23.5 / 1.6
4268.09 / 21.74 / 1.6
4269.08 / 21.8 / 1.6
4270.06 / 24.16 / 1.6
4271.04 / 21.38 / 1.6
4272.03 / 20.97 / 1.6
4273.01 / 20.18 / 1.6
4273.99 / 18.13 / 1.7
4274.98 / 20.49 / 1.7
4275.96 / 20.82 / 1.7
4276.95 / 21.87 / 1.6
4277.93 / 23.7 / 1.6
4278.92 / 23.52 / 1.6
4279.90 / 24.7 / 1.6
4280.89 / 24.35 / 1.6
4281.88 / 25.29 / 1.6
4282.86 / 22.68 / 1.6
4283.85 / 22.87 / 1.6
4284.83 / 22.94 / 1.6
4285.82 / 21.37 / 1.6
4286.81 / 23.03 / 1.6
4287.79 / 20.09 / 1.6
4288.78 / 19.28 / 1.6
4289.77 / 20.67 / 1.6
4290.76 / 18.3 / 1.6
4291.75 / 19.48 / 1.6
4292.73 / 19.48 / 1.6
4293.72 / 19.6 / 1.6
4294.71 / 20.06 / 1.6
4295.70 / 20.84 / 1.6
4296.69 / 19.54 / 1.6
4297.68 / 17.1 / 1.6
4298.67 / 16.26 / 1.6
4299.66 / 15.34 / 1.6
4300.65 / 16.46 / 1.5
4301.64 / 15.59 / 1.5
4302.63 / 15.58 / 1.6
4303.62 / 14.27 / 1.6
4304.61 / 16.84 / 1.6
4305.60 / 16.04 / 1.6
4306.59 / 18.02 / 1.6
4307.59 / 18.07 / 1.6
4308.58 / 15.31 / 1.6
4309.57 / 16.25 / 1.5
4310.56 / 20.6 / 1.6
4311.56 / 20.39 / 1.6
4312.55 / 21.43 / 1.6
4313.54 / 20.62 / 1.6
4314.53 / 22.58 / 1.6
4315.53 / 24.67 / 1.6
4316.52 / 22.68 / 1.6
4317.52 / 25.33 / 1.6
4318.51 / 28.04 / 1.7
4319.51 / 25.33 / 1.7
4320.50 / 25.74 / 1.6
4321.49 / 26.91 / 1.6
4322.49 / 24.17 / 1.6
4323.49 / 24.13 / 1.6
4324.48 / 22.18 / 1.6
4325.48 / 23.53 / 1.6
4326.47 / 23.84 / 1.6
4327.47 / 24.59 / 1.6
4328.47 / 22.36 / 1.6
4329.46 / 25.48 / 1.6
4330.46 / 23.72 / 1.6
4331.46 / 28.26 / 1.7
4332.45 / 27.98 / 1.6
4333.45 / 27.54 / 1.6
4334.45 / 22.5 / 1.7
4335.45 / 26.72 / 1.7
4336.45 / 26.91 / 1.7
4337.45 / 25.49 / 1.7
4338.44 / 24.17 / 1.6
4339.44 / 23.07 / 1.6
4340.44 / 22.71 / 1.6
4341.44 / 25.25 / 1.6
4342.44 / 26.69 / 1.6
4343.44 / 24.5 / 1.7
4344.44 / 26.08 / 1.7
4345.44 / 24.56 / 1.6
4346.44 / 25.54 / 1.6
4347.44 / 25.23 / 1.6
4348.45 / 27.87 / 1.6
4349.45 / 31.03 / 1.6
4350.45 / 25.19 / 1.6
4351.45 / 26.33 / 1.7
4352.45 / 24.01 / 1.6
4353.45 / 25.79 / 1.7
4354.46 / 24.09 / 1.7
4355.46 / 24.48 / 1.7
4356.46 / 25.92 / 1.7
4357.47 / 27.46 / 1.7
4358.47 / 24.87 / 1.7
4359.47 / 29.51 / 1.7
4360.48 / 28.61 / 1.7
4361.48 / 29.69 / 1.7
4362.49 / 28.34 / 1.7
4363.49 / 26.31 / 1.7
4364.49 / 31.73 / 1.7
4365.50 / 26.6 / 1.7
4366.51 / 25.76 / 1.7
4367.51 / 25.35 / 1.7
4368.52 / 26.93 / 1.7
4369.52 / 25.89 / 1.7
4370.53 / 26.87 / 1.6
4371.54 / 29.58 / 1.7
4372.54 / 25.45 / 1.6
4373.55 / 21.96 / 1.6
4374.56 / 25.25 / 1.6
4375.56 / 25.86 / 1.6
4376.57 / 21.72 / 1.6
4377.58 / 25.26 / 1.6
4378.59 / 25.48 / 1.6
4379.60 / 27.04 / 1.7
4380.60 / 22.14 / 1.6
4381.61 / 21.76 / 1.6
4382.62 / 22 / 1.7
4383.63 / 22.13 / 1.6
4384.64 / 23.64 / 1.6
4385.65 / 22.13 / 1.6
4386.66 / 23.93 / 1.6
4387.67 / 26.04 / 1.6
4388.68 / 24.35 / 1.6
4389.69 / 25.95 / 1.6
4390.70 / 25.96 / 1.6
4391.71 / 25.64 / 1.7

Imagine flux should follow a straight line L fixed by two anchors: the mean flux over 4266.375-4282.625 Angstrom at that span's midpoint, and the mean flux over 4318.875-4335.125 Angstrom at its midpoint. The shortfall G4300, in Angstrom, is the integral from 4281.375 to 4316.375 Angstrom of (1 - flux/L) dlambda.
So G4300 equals 6.2 Angstrom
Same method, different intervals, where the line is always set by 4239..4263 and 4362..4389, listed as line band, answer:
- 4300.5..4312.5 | 3.5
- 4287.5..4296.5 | 1.6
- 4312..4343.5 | -0.3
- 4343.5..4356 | -0.5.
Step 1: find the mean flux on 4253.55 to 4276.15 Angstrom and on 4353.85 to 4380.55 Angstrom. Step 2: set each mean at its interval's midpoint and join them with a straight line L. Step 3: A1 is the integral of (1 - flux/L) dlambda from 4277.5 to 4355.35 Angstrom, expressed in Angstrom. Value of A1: 5.90 Angstrom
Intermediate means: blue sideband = 22.4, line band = 22.6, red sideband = 26.3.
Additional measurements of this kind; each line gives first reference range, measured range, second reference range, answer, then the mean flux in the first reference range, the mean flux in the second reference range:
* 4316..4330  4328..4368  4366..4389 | -2.42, 24.6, 24.6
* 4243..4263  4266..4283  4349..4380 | 1.01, 23.2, 26.4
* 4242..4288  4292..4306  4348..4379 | 3.92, 23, 26.4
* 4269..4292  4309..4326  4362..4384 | 0.06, 21.8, 25.5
